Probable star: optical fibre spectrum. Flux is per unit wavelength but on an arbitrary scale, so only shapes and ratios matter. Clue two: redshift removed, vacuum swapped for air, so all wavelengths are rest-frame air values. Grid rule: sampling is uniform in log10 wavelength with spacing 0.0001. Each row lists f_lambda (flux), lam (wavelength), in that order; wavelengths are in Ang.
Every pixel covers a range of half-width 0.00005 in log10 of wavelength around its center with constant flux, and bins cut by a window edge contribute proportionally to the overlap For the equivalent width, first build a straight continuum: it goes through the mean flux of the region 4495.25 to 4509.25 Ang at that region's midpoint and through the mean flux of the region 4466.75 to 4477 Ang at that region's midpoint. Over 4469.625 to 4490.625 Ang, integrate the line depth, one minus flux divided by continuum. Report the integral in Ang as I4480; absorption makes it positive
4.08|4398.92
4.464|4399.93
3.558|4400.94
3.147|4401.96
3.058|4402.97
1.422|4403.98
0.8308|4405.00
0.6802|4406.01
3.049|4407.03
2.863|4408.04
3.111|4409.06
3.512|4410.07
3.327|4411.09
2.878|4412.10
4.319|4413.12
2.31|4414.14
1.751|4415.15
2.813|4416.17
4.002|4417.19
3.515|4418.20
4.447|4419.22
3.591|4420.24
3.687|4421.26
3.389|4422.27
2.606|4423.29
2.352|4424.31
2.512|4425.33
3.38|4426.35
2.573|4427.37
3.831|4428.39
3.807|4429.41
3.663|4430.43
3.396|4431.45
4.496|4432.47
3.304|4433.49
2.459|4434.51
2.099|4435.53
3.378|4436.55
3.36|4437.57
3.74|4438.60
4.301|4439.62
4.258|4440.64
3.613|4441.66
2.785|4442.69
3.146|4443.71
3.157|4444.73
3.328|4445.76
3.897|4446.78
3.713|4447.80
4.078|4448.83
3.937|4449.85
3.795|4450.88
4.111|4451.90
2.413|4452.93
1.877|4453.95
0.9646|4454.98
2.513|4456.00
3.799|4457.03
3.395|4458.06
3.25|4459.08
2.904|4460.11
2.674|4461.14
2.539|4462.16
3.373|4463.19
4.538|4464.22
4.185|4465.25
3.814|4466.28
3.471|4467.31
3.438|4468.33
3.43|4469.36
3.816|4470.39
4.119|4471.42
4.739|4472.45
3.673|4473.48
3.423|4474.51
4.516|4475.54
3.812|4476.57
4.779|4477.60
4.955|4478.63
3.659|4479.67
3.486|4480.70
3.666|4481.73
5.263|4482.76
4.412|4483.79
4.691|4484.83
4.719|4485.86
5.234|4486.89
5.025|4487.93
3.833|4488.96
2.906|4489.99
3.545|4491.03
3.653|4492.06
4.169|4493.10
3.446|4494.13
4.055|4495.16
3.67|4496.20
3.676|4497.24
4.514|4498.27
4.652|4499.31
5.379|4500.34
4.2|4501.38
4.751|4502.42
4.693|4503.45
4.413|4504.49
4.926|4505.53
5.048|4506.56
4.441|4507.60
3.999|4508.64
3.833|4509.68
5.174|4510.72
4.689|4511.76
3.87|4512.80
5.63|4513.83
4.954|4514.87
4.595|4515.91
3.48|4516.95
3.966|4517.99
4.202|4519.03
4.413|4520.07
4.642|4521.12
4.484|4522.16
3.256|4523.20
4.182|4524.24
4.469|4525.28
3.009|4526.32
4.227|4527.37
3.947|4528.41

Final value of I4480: -1.1 Ang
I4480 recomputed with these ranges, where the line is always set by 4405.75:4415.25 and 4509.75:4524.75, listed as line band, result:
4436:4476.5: 0.49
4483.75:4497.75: -0.22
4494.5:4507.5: -1.04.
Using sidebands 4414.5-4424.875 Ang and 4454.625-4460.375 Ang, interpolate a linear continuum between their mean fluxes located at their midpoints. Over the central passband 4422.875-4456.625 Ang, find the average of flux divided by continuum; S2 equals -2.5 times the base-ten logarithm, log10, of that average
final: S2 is -0.08 mag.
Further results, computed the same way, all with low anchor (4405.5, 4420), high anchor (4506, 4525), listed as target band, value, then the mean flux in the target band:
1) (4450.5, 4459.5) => 0.239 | 2.89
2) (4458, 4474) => 0.046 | 3.59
